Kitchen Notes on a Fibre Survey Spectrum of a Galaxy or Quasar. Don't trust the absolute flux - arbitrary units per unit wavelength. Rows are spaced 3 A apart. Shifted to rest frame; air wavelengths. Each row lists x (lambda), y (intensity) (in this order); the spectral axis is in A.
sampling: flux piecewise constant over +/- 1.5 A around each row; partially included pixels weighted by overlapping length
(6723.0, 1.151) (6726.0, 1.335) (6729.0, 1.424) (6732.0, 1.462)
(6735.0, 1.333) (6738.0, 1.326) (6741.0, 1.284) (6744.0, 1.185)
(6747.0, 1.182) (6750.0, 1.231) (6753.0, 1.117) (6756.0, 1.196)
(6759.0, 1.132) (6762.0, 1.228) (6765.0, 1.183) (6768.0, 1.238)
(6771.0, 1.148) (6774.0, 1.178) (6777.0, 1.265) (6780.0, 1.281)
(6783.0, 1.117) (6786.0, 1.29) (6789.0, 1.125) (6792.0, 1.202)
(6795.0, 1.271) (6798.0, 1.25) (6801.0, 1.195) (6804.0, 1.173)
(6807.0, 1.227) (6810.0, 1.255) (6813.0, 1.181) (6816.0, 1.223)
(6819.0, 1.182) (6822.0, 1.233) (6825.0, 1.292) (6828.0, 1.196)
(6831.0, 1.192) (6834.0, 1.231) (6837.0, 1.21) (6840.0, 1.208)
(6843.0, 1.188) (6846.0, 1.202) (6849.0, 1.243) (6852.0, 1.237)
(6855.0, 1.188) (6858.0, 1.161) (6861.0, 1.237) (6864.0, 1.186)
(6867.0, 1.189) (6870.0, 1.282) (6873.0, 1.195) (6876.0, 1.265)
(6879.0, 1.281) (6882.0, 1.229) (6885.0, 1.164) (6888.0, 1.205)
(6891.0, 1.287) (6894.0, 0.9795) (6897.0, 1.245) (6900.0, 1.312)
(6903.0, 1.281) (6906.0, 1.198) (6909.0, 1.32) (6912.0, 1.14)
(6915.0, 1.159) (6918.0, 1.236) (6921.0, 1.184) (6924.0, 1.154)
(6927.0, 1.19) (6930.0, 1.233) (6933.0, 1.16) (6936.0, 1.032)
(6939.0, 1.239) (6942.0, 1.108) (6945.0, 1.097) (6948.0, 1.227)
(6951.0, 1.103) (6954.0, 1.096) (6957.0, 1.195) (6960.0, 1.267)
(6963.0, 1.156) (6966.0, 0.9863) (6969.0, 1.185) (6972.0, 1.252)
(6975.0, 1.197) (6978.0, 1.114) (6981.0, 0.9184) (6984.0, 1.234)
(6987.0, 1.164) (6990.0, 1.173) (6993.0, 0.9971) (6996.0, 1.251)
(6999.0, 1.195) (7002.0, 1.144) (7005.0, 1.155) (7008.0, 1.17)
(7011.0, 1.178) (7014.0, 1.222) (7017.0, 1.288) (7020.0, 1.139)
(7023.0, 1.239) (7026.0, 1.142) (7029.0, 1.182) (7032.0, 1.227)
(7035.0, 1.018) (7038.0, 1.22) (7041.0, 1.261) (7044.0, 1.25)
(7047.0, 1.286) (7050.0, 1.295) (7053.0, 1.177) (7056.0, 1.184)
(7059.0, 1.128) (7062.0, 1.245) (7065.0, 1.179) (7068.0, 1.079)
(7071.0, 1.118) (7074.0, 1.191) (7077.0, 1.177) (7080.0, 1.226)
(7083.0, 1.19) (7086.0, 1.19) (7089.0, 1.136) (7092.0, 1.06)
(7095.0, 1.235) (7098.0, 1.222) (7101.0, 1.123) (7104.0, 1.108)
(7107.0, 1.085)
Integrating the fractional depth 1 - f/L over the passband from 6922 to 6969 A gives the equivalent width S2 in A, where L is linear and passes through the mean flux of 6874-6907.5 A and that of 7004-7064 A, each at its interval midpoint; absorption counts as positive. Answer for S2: 2.43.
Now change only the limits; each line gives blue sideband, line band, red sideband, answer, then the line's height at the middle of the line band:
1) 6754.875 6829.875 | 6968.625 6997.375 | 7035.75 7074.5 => 1.31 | 1.2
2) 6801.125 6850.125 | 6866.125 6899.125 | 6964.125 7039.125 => -0.47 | 1.2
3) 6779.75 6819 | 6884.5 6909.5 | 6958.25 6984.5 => -1.01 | 1.17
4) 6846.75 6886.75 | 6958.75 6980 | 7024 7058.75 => 0.89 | 1.21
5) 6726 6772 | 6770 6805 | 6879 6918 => 0.86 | 1.24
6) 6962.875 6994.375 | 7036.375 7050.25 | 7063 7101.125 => -1.29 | 1.15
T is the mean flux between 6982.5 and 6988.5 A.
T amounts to 1.2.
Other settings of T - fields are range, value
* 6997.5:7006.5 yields 1.16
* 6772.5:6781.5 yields 1.24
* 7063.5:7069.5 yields 1.13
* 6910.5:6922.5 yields 1.18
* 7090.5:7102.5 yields 1.16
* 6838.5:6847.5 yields 1.2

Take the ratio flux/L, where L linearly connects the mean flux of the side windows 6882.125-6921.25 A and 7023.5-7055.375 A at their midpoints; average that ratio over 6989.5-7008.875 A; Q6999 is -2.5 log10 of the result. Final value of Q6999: 0.05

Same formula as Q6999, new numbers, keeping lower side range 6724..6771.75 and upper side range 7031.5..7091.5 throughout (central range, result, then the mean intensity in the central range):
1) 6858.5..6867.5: 0.02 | 1.2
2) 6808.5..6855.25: 0.01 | 1.22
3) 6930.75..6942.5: 0.06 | 1.14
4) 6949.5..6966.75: 0.06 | 1.14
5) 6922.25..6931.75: 0.02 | 1.19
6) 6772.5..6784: 0.03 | 1.21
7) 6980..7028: 0.03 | 1.17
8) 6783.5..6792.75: 0.04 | 1.2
